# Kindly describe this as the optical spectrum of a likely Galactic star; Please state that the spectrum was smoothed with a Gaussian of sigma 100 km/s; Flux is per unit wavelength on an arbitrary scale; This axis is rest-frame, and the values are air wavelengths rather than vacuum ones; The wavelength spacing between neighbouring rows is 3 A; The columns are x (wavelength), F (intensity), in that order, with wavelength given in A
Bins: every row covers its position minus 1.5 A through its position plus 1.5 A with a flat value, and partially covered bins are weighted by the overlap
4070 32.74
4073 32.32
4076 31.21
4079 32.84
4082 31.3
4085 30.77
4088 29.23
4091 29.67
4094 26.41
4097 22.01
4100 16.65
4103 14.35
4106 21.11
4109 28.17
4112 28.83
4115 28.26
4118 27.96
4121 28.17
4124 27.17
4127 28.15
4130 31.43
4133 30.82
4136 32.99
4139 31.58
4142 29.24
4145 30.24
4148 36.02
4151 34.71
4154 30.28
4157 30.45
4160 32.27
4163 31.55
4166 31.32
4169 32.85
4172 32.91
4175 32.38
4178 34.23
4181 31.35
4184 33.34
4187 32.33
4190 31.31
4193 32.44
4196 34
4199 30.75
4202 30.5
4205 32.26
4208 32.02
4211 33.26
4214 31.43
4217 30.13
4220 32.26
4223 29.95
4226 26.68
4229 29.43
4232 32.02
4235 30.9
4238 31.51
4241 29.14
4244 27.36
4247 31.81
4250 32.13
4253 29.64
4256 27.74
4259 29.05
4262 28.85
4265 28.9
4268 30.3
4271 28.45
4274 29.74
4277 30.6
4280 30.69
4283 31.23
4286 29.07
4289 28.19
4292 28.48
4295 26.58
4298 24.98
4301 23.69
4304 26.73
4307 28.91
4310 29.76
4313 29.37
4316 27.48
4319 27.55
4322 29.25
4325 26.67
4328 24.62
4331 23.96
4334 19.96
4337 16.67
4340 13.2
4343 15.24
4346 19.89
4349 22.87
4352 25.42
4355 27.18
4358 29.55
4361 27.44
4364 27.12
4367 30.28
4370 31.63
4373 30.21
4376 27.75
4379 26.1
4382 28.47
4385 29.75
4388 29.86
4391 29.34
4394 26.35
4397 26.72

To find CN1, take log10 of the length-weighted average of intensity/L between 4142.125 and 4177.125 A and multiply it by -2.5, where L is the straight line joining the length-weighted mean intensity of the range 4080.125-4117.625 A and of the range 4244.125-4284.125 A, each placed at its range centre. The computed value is -0.18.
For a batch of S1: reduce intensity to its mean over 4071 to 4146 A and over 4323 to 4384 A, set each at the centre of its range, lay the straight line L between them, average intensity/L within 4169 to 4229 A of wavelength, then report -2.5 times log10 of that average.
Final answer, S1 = -0.18 mag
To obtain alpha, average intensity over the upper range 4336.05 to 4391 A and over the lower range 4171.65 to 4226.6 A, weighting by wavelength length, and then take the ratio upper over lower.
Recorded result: 0.81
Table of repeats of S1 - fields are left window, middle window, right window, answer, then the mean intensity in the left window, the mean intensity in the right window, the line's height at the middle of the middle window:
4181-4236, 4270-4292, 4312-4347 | -0.13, 31.4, 22.8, 26.2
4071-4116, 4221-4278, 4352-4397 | -0.07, 26.9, 28.5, 27.8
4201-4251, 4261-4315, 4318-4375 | -0.04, 30.7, 24.7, 27.6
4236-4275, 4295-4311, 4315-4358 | -0.04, 29.6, 23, 25.8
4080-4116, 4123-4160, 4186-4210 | -0.10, 25.6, 32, 28.4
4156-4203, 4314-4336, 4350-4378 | 0.15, 32.2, 28.4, 29.2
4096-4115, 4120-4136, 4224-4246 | -0.24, 22.4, 29.6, 23.6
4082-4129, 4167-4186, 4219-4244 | -0.16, 26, 30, 28.3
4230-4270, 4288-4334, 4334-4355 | -0.16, 29.9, 19.6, 23.2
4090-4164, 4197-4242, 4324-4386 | -0.15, 28.3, 24.9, 26.9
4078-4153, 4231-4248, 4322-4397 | -0.13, 28.3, 25.5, 26.9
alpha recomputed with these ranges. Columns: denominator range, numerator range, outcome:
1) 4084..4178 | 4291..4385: 0.89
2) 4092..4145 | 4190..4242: 1.16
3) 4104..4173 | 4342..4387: 0.89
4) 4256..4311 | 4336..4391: 0.90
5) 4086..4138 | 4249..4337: 1.04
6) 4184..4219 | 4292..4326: 0.86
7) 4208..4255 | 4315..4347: 0.73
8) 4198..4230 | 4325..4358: 0.70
